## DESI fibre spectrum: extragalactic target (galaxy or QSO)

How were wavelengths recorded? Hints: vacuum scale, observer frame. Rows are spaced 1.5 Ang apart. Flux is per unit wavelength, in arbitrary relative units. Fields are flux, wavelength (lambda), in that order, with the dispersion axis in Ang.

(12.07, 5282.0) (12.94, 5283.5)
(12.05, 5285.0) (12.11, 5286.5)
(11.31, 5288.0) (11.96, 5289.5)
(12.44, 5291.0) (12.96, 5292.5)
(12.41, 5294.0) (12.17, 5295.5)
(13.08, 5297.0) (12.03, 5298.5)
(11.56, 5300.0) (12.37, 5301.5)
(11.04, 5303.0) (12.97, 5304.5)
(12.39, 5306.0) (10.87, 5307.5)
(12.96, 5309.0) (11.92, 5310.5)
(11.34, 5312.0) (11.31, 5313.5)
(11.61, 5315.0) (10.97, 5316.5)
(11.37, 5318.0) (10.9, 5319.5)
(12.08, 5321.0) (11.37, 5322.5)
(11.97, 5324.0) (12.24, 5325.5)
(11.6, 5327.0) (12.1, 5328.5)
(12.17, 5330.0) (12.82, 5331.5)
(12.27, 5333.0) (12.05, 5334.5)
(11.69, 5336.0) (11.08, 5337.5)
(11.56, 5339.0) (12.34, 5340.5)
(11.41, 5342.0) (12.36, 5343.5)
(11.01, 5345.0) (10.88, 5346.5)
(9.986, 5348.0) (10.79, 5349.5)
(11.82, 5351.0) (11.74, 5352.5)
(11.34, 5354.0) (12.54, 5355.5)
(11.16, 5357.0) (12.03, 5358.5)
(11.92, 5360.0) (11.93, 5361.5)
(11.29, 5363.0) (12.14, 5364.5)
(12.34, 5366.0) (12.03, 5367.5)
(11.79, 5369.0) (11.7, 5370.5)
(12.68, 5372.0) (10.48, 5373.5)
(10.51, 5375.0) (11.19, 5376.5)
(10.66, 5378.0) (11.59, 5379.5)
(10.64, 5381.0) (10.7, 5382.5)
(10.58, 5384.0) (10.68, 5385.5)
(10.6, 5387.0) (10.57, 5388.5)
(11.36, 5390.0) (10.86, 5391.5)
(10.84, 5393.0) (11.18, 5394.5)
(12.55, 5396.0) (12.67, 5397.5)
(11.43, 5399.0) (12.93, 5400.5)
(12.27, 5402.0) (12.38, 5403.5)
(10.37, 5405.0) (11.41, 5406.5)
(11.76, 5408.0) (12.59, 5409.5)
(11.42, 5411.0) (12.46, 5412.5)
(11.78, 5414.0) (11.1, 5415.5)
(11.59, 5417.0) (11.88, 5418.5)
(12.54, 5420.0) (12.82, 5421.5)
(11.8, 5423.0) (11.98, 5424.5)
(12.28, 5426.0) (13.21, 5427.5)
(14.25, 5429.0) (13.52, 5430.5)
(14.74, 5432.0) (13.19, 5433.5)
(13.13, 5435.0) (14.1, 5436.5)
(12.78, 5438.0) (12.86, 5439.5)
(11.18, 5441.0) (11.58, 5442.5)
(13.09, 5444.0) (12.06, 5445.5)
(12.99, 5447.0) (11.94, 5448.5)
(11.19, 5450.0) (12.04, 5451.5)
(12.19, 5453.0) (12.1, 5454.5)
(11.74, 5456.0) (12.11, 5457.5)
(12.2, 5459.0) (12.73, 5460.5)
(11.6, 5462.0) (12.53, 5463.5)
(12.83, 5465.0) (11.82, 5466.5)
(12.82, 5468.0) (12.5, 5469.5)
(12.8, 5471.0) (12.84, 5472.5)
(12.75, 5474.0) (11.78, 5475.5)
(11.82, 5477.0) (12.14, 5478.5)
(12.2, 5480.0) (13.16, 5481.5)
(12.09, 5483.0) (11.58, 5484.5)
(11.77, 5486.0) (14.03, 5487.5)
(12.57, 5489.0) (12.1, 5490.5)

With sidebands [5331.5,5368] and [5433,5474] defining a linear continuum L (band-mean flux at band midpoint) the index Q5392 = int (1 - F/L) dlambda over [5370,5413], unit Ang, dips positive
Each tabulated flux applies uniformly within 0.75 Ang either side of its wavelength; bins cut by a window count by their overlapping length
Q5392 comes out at 2.0 Ang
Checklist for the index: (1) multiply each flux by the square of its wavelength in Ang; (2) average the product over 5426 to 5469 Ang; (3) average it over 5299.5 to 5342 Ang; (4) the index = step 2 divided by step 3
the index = 1.1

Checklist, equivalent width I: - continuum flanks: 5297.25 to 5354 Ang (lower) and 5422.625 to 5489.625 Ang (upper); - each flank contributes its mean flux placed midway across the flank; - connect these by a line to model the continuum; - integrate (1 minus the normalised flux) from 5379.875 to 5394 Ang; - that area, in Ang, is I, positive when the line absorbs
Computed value 1.51 Ang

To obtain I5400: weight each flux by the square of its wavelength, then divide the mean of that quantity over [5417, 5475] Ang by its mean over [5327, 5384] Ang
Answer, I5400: 1.12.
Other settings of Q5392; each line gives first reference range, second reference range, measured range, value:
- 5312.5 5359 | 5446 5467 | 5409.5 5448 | -1.7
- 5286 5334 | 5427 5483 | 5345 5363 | 1.0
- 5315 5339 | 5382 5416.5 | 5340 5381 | 0.4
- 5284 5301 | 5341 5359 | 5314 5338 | 0.0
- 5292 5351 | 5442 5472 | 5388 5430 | 0.5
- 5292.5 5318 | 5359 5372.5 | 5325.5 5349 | 0.5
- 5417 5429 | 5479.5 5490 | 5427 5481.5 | -0.4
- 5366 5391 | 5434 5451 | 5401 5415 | -0.1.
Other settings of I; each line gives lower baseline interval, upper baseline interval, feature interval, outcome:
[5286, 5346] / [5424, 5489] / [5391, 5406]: 0.6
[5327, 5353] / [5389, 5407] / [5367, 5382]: 0.5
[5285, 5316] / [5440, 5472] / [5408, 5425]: 0.2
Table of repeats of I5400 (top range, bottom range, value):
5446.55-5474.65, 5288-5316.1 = 1.08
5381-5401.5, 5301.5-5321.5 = 1.00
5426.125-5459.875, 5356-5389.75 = 1.14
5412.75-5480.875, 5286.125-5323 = 1.10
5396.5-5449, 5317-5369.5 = 1.09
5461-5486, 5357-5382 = 1.11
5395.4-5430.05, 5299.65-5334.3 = 1.06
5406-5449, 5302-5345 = 1.10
